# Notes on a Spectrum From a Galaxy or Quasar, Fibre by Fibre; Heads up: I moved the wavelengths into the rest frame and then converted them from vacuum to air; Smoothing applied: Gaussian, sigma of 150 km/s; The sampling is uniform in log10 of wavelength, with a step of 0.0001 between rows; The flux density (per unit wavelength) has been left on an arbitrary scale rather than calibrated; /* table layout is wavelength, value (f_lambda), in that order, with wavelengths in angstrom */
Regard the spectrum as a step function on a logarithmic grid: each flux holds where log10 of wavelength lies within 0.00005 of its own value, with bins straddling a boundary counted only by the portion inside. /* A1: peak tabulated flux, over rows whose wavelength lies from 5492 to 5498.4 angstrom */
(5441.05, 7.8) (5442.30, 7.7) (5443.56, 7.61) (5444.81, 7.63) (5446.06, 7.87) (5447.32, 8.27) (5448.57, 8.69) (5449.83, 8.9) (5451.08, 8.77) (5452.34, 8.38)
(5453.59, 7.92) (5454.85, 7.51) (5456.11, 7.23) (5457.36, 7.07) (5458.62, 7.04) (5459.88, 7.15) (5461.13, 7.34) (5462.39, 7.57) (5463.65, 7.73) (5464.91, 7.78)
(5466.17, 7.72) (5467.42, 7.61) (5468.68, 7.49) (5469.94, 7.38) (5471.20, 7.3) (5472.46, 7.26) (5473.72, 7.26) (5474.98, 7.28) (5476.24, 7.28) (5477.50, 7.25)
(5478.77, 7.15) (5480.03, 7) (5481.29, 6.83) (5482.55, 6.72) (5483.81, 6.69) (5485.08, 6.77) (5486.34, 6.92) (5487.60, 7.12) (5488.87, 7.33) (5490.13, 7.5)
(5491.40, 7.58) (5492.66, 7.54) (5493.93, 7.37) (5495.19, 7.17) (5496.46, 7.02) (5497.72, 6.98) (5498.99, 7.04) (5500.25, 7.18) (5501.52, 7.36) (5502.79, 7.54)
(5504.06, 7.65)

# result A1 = 7.54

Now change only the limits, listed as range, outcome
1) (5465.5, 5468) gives 7.72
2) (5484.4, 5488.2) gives 7.12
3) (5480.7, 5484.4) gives 6.83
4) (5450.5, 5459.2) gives 8.77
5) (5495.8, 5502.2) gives 7.36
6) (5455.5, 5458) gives 7.23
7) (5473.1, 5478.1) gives 7.28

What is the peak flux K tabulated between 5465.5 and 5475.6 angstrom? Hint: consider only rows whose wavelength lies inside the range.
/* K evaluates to 7.72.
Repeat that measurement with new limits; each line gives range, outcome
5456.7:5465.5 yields 7.78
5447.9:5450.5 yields 8.9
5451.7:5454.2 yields 8.38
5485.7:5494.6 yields 7.58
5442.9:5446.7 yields 7.87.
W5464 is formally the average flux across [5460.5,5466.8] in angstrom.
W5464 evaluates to 7.64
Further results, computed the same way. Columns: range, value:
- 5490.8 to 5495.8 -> 7.42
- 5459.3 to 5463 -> 7.36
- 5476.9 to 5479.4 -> 7.18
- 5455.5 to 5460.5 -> 7.12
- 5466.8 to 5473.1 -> 7.41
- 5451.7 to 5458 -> 7.62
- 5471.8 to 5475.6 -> 7.27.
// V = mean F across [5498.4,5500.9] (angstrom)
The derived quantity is 7.12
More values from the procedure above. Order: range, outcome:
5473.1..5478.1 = 7.27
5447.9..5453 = 8.68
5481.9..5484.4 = 6.72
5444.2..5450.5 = 8.28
